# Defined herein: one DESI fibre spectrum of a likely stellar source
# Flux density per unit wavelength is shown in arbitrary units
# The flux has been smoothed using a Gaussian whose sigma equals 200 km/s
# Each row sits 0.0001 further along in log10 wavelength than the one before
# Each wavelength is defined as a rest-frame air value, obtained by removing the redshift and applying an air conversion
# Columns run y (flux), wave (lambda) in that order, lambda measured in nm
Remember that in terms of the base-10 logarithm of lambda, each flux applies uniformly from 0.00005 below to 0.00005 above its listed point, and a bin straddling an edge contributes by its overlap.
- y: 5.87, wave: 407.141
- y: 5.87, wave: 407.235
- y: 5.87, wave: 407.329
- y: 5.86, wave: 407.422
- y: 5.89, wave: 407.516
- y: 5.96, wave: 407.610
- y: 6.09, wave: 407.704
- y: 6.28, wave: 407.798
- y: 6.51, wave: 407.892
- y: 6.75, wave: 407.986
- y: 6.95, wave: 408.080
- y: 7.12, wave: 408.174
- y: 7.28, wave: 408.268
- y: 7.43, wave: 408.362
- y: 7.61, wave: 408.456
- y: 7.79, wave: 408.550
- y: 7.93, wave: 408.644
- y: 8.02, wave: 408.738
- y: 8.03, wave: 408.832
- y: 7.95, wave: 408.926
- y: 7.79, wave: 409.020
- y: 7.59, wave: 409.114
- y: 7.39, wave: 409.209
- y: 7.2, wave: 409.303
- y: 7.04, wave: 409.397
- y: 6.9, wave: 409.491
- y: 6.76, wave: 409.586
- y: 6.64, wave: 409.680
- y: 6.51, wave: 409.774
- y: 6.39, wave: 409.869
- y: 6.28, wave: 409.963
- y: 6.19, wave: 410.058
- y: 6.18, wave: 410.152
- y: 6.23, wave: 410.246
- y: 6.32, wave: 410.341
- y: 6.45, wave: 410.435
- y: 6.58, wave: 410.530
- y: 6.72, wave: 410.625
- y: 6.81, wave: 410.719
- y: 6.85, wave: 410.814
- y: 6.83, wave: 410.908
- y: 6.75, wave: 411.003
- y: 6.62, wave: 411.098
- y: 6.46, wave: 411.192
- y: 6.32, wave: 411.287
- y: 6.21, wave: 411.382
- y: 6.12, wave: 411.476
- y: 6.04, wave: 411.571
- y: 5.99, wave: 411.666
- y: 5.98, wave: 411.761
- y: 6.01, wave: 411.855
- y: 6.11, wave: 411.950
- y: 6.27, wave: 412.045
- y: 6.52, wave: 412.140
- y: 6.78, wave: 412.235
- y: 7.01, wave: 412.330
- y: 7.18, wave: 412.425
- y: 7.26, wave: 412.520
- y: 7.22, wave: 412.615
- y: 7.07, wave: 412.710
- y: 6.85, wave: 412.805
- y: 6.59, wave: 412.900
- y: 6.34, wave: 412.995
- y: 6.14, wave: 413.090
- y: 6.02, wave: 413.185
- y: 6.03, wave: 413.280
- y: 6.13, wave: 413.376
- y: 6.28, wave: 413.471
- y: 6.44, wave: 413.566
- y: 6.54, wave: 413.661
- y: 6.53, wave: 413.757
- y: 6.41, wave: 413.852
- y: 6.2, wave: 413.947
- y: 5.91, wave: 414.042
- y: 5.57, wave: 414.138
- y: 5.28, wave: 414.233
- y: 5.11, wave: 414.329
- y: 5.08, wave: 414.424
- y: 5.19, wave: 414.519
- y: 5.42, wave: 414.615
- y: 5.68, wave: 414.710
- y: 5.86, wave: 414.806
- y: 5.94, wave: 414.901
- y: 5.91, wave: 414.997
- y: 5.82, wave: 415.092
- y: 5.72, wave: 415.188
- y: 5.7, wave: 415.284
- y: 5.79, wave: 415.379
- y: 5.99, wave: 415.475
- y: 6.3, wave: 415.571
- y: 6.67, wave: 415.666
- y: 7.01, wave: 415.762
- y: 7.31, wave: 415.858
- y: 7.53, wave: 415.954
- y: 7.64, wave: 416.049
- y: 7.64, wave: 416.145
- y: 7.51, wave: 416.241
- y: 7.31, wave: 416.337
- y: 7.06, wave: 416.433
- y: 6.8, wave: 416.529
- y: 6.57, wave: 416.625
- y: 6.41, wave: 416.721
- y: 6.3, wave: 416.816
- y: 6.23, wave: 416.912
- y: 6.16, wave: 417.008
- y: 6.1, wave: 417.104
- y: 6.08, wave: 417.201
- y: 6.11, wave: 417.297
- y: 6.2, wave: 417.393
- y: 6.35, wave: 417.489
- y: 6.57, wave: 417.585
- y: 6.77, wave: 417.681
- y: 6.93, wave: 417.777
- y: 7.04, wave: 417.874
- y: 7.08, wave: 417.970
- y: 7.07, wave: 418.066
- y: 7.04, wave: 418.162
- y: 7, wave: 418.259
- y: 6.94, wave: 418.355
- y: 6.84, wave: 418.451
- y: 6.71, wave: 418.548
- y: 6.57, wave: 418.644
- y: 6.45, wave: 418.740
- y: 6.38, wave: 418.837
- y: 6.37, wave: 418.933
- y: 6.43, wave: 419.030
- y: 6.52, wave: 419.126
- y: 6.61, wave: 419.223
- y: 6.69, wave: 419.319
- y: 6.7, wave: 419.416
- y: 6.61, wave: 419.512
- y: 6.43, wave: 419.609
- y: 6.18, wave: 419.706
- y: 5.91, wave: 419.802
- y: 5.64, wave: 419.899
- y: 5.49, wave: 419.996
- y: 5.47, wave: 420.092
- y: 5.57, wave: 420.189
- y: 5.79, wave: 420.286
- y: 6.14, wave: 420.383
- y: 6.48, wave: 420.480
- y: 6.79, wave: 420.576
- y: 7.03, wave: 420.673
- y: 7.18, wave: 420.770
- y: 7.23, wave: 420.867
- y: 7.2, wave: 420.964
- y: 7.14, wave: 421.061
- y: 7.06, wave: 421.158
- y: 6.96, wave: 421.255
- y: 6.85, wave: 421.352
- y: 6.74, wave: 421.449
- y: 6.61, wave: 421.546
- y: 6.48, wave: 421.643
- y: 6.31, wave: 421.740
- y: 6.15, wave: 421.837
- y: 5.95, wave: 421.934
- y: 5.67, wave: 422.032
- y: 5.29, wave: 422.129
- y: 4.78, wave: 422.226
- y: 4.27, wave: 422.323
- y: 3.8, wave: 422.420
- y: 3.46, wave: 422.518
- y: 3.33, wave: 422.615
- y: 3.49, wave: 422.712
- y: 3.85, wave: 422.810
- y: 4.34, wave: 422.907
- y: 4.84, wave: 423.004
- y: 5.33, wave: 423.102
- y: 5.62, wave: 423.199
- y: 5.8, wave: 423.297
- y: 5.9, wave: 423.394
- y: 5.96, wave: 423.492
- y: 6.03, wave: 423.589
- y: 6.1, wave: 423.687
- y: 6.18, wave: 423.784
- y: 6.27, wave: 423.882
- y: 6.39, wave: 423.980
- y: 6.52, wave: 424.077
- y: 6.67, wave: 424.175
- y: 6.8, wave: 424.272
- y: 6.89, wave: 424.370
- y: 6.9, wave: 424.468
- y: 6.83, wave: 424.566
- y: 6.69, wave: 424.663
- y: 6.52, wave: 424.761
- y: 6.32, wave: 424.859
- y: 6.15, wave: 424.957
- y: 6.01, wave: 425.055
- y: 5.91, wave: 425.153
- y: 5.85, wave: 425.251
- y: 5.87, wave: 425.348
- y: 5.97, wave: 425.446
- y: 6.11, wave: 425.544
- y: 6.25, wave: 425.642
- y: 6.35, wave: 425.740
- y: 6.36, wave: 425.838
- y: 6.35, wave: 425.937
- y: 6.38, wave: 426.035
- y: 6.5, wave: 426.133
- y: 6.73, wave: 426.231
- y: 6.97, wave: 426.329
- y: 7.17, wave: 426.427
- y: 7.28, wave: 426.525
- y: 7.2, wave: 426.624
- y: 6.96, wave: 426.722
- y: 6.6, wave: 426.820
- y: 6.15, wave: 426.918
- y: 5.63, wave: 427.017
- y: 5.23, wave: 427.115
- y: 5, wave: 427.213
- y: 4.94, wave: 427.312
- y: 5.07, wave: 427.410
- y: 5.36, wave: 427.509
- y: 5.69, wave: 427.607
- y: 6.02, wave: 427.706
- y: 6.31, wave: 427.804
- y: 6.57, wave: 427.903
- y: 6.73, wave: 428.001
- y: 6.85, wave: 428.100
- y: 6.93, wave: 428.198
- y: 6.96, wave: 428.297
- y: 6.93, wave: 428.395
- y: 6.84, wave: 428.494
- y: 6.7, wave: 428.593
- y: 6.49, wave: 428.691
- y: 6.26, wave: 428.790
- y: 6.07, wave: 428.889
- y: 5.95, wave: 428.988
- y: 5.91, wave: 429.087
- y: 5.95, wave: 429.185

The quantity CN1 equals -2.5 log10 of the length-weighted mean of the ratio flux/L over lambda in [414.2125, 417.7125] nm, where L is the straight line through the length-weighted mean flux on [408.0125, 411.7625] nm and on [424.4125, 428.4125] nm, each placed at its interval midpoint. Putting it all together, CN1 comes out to 0.06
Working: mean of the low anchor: 6.87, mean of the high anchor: 6.3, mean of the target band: 6.31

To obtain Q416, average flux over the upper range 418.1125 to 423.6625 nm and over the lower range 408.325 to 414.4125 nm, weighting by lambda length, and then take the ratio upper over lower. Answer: 0.91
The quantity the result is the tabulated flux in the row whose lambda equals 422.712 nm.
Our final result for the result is 3.49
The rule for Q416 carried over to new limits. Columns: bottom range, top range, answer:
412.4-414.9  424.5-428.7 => 1.03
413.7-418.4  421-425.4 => 0.92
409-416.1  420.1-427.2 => 0.95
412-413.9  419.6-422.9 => 0.88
